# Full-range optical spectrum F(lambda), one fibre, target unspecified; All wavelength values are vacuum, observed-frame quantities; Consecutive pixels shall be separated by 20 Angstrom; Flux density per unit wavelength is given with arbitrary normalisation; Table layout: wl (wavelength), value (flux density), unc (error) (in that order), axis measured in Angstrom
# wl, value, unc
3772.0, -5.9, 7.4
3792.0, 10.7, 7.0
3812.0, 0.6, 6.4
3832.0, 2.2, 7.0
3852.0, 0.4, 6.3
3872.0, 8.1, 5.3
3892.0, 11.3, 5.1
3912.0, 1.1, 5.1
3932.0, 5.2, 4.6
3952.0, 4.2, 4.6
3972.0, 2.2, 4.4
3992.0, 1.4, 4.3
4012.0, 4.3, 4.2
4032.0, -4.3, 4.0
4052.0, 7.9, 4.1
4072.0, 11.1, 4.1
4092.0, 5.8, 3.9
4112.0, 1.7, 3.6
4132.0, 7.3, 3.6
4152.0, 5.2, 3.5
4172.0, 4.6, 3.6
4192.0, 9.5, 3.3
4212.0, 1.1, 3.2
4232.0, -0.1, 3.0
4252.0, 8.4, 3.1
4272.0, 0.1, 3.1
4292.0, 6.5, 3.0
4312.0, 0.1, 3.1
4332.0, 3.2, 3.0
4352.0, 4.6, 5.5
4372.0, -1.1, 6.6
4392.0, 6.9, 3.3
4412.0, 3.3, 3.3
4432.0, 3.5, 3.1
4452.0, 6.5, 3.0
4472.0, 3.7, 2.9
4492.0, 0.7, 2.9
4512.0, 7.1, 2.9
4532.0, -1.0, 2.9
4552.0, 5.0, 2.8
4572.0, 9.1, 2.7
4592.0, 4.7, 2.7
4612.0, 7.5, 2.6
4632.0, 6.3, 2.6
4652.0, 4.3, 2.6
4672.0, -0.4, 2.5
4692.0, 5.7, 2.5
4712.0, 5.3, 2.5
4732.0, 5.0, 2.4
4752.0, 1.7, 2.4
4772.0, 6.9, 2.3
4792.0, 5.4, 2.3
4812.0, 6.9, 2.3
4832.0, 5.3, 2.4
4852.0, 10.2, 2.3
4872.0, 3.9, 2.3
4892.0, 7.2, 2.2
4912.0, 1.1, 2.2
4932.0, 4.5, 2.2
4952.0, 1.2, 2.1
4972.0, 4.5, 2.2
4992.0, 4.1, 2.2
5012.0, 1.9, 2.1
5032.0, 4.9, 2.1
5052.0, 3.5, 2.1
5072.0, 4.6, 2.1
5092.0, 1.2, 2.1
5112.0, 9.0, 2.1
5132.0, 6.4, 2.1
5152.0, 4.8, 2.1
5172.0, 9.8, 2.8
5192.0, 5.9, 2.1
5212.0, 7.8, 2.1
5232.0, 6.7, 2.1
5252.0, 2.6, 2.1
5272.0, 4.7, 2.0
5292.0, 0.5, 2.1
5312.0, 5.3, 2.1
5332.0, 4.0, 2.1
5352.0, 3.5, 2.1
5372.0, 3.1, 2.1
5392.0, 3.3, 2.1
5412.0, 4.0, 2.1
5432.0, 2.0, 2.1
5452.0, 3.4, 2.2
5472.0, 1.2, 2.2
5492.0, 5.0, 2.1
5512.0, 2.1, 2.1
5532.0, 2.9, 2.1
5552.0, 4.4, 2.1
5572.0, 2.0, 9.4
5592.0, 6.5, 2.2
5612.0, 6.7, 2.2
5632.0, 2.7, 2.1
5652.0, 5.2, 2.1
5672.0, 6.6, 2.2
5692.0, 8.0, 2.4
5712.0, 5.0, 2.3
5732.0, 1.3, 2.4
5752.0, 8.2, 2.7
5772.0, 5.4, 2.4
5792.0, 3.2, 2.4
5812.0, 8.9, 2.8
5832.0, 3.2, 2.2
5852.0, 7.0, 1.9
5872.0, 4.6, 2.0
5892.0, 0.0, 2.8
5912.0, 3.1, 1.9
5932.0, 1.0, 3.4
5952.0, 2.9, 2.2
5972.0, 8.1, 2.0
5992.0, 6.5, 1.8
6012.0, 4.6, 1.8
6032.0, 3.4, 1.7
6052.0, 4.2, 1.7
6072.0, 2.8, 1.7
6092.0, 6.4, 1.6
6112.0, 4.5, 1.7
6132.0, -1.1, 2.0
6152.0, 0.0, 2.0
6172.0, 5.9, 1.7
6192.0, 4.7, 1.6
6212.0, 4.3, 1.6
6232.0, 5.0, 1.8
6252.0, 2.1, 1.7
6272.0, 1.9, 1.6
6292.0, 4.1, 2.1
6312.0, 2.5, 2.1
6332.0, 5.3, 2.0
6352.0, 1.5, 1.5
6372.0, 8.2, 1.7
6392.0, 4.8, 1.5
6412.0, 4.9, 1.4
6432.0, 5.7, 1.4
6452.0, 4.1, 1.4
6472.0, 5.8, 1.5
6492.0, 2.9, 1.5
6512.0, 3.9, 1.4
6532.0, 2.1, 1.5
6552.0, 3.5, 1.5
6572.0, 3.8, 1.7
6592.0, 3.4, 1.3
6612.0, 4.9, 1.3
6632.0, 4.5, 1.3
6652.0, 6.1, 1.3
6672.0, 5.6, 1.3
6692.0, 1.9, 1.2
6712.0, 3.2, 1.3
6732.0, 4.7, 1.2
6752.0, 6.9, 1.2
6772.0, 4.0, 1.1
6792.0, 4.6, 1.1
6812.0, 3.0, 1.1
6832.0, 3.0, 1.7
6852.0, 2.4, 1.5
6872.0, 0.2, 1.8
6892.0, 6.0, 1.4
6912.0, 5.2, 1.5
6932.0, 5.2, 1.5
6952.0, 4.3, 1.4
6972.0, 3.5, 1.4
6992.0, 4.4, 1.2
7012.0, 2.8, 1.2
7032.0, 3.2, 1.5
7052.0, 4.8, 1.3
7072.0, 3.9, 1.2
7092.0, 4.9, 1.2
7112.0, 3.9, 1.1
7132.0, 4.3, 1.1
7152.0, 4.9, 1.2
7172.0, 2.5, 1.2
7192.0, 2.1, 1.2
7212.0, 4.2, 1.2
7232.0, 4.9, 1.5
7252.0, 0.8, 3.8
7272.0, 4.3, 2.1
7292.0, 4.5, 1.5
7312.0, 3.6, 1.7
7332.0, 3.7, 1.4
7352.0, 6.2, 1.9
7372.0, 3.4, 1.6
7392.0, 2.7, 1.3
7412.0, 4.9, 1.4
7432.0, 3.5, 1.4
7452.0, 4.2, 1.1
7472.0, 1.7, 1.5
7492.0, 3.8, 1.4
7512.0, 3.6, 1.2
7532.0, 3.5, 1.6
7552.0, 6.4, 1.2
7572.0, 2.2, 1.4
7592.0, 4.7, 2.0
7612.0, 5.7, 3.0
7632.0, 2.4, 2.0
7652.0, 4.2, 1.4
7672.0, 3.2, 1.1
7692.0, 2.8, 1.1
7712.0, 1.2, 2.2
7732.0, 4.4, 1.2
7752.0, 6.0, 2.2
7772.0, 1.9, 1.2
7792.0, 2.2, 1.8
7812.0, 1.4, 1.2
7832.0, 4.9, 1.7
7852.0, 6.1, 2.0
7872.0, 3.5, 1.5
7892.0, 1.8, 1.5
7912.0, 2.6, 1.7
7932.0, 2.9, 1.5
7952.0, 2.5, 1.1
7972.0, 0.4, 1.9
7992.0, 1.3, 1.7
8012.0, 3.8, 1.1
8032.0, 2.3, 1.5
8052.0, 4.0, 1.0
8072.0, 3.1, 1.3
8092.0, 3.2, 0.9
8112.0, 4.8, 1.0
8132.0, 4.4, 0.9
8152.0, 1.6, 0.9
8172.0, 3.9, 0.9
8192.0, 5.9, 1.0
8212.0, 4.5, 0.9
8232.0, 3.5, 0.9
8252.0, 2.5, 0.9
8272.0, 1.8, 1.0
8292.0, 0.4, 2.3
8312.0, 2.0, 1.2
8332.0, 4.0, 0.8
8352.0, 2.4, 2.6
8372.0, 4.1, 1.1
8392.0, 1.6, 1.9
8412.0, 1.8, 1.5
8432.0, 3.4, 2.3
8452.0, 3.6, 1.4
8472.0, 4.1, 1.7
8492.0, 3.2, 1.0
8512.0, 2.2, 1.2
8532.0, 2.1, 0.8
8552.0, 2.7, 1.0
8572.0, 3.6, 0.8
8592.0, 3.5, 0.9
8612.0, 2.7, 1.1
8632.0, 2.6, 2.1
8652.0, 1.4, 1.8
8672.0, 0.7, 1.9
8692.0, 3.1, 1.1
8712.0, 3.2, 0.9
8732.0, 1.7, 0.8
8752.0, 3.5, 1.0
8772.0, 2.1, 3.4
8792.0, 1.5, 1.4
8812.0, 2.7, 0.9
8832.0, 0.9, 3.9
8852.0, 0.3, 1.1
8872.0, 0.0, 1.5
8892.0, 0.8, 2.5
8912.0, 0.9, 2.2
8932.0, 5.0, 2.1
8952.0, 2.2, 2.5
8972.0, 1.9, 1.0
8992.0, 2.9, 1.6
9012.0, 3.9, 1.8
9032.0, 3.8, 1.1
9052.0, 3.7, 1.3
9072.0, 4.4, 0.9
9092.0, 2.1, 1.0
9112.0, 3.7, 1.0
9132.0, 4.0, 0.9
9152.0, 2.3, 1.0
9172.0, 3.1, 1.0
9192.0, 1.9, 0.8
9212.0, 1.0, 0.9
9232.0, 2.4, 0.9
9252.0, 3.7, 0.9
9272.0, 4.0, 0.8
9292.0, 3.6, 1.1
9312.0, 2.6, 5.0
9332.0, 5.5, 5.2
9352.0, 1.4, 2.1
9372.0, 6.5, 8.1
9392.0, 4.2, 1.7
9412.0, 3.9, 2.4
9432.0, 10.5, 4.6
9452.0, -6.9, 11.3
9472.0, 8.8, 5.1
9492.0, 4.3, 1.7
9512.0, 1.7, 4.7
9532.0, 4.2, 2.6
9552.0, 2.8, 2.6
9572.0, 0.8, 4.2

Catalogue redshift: 0.196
